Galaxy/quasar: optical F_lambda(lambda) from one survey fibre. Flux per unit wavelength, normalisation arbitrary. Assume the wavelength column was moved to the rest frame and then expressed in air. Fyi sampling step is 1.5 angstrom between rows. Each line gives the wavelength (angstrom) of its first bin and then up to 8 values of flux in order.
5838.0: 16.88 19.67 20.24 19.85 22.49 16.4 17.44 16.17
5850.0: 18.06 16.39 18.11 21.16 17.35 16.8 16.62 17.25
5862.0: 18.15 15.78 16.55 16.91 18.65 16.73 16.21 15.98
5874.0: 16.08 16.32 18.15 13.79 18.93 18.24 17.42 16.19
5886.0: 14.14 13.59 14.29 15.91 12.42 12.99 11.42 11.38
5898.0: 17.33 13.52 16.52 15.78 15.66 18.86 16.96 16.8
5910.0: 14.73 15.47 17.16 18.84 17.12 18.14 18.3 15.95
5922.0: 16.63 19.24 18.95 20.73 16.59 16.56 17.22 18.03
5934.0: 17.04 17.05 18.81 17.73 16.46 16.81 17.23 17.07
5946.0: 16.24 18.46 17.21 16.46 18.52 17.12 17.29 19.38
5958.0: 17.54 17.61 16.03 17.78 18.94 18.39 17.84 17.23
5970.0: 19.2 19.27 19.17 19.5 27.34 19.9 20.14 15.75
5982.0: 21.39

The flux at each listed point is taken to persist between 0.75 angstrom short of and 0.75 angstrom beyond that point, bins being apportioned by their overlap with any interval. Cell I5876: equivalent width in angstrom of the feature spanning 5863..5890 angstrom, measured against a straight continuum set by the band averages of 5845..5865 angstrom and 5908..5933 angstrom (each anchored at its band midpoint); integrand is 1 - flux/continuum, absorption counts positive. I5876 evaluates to 1.6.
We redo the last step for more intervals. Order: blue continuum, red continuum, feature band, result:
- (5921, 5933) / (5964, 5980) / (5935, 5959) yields 1.6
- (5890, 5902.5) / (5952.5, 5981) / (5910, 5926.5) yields -2.2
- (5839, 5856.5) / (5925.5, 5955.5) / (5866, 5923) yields 6.2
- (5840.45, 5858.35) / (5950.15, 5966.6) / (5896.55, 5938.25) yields 2.1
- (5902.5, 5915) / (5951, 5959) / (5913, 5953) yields -0.6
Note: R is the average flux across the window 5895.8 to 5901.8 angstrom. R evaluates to 14.7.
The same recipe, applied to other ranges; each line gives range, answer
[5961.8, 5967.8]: 18.2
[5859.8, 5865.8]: 16.9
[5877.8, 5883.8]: 17.1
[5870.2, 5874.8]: 16.1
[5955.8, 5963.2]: 17.7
